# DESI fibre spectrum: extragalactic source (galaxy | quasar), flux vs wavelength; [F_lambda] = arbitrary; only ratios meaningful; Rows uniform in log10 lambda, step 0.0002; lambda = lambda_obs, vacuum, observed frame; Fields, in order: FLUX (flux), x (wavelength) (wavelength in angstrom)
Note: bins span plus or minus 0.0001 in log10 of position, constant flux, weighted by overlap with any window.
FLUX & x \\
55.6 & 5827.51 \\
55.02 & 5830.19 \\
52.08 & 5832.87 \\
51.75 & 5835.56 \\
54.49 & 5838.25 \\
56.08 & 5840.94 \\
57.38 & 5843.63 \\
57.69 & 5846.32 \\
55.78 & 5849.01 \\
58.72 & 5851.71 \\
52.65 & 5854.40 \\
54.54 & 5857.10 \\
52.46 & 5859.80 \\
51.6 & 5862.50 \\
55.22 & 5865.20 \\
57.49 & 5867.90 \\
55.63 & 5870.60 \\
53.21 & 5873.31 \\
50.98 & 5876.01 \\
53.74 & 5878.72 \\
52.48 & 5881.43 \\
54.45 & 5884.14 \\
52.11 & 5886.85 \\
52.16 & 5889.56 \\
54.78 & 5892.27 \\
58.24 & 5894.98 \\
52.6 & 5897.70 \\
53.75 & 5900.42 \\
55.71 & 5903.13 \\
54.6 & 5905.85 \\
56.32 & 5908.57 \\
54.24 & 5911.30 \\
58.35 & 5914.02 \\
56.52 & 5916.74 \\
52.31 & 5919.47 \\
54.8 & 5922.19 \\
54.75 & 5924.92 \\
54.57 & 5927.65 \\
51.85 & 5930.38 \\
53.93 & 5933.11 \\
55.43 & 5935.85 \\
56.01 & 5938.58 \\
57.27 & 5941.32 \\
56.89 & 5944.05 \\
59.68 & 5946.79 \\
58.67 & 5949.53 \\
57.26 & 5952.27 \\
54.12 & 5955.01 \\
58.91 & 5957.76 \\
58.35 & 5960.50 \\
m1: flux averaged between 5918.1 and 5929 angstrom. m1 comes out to 54.1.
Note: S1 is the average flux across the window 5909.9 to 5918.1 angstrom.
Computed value 56.4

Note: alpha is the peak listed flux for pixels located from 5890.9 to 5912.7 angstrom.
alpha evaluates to 58.24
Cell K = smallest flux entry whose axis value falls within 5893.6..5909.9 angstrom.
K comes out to 52.6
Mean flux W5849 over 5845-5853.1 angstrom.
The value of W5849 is 57.4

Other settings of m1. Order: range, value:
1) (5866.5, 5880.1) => 54.2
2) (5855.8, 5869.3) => 54.3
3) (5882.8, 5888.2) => 53.3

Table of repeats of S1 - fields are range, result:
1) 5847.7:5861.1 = 54.8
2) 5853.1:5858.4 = 53.6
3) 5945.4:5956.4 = 57.4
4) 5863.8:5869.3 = 56.4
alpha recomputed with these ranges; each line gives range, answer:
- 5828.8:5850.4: 57.69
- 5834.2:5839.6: 54.49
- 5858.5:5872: 57.49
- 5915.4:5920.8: 56.52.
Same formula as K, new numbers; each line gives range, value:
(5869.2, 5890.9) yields 50.98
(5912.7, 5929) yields 52.31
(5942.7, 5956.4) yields 54.12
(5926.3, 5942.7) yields 51.85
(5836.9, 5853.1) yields 54.49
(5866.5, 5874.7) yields 53.21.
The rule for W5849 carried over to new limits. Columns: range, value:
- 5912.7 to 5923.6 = 55.5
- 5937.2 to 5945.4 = 56.8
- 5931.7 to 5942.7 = 55.7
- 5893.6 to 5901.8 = 54.9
